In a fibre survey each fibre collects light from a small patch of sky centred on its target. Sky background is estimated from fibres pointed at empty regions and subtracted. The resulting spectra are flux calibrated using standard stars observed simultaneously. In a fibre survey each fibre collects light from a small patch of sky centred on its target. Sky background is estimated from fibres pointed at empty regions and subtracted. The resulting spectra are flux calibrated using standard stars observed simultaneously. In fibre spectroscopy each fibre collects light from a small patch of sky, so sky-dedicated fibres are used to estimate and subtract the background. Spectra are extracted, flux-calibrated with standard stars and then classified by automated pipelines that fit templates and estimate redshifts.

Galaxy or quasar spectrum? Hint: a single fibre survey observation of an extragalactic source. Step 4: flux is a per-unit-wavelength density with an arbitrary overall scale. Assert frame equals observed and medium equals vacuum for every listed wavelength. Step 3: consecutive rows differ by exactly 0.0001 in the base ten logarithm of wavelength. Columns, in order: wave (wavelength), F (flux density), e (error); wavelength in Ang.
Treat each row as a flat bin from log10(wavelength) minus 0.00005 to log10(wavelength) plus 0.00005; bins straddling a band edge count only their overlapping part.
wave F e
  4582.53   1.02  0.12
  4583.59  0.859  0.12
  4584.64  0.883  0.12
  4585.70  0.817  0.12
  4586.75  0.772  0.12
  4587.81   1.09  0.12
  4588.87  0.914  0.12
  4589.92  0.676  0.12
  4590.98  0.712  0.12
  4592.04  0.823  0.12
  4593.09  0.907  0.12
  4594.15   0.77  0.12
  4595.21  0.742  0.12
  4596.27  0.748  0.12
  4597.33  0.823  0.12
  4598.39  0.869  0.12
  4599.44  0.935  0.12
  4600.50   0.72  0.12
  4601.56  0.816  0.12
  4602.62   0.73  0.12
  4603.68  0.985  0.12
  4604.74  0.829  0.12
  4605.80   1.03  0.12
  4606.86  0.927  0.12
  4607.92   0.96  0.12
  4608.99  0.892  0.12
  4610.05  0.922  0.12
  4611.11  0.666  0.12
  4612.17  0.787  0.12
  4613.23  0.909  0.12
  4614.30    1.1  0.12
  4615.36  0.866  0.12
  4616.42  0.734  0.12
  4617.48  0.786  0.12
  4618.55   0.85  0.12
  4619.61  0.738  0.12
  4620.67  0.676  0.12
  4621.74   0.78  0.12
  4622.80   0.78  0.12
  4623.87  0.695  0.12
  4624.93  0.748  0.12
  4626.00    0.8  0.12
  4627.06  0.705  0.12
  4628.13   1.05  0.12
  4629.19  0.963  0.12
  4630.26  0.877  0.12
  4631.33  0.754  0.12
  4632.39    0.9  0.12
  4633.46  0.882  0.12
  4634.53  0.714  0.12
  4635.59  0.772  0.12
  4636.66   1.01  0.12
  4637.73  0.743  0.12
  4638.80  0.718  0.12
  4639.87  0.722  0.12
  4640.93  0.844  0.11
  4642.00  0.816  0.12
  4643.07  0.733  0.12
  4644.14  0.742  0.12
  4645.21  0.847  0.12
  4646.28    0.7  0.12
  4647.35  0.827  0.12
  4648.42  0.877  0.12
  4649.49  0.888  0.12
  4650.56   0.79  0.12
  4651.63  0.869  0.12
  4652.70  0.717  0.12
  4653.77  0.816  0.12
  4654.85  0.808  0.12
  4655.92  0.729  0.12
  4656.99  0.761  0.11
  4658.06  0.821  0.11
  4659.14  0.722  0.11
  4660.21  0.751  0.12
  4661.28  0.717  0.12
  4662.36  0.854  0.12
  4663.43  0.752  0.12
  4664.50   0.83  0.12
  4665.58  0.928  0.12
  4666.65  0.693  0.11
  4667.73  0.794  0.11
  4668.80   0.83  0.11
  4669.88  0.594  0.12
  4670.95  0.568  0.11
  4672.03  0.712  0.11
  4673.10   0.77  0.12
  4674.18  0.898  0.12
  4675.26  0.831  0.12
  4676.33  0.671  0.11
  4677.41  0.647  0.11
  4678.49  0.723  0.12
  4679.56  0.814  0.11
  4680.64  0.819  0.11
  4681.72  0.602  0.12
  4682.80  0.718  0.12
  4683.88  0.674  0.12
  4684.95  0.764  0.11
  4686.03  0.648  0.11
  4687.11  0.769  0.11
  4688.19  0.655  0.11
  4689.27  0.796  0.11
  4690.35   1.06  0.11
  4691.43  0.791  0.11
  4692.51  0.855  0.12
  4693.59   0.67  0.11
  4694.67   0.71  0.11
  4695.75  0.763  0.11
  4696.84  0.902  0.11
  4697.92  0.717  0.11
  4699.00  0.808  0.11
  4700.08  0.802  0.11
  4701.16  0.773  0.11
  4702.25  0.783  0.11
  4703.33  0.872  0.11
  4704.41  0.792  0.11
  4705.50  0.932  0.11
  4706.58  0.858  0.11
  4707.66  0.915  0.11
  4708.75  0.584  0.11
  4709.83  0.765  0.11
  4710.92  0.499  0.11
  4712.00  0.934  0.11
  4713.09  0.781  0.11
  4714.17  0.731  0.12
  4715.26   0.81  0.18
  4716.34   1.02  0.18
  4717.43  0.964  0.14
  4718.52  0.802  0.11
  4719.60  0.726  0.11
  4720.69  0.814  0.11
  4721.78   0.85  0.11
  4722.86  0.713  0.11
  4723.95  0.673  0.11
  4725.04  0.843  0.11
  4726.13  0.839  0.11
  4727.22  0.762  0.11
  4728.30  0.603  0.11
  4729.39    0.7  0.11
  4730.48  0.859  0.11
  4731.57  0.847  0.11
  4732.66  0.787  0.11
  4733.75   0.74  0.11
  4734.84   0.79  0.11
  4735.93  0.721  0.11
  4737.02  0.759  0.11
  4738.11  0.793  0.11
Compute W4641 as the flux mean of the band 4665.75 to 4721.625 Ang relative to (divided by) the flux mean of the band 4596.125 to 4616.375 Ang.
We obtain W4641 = 0.89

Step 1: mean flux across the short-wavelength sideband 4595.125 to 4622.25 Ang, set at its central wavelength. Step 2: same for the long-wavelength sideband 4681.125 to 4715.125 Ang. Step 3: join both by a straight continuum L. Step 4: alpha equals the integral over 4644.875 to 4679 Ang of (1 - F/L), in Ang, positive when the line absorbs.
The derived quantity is 1.2 Ang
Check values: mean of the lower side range 0.841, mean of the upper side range 0.772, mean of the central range 0.772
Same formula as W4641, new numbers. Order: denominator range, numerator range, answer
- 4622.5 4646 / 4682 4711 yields 0.96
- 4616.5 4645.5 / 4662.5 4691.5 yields 0.94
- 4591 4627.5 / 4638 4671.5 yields 0.94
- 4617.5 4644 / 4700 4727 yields 1.00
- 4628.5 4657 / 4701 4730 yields 0.98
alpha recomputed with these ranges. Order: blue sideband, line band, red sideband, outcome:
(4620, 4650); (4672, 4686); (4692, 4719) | 1.11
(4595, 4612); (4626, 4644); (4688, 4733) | 0.25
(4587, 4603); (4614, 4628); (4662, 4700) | 0.17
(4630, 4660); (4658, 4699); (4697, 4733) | 1.94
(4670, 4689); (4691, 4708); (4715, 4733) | -1.14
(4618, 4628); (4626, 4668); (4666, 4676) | -2.88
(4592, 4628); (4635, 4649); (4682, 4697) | 0.10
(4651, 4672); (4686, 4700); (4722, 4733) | -0.38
